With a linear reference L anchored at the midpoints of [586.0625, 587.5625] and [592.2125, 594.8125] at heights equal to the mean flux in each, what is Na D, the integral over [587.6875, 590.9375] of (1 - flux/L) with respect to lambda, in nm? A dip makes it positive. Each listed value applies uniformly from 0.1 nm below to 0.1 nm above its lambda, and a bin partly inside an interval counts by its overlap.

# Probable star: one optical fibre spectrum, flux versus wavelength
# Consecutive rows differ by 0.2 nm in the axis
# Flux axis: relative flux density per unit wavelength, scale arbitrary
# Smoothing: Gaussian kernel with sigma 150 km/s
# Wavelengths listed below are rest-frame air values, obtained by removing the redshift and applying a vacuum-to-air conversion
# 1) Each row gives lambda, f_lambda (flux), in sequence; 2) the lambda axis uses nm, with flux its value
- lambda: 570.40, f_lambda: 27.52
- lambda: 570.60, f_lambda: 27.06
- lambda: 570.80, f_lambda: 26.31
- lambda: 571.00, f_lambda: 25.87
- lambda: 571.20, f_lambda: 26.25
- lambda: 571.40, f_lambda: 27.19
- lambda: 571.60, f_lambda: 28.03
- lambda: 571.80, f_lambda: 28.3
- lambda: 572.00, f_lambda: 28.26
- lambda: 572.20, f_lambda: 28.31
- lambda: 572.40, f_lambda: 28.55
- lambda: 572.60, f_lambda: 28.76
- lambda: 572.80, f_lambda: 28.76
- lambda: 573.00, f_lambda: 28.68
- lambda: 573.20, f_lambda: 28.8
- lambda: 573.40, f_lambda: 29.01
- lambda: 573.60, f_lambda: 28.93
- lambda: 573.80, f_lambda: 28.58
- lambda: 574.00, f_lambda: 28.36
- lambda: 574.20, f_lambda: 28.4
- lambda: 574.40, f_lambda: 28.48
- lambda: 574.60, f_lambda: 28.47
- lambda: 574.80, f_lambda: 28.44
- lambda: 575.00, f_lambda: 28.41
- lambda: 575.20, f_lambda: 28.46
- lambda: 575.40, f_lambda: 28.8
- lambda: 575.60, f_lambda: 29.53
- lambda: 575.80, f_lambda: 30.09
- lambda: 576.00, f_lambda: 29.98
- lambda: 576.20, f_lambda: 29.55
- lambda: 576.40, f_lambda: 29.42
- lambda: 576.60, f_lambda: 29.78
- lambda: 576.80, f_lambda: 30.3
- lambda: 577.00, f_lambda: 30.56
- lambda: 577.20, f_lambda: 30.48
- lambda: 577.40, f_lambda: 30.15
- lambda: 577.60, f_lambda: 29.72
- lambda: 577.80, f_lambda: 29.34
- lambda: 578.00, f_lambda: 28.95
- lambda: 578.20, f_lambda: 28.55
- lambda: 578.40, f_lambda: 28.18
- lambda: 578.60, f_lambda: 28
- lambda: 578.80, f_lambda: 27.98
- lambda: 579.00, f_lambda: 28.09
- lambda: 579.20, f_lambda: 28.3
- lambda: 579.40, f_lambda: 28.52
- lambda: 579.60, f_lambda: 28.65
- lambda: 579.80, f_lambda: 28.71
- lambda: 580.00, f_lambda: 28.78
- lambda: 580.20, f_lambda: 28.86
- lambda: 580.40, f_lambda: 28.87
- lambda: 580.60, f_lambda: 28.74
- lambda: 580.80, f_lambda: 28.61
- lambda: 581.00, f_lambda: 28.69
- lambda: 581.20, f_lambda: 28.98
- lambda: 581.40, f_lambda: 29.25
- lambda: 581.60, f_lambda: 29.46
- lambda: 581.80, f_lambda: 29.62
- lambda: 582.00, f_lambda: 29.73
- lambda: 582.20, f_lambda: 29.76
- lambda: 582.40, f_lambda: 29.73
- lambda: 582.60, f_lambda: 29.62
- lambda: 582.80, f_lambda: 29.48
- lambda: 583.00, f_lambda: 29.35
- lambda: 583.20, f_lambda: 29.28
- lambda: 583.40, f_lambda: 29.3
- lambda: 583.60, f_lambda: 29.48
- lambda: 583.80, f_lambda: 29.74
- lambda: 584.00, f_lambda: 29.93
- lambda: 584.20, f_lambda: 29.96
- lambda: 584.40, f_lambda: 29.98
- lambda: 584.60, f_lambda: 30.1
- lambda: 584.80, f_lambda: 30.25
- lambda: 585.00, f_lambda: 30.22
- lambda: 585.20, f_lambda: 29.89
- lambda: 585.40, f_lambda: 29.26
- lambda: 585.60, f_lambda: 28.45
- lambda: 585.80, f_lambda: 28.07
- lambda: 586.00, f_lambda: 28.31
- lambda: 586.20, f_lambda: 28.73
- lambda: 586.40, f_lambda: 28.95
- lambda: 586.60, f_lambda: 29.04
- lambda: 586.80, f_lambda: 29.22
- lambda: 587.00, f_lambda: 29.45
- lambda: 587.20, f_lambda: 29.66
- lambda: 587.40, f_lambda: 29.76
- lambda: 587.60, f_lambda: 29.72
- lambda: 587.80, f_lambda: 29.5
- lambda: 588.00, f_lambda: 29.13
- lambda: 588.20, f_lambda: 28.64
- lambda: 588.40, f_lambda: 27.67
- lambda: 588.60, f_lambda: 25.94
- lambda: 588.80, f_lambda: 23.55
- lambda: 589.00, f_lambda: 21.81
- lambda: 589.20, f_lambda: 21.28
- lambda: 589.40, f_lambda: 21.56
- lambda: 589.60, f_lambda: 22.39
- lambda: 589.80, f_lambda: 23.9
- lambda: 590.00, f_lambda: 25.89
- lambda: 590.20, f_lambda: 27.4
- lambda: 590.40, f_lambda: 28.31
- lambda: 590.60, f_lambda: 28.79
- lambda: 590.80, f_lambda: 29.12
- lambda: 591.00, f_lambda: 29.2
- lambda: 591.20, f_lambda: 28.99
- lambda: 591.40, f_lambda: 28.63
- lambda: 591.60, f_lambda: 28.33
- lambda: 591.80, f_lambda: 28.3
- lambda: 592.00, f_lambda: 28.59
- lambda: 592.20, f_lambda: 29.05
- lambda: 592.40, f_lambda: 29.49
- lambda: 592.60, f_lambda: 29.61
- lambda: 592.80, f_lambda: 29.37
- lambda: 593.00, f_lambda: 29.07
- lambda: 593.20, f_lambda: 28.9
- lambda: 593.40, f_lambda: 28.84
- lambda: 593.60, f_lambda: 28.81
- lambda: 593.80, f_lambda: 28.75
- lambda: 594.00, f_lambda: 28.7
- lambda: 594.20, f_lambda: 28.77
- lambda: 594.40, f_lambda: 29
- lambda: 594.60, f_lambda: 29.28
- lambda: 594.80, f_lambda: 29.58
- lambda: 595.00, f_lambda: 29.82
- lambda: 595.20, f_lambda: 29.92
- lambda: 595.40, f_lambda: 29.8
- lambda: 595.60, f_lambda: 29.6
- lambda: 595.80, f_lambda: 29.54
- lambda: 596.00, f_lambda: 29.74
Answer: 0.36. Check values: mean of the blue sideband 29.3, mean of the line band 26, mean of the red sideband 29.1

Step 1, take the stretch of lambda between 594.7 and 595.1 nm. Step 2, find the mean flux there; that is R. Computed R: 29.7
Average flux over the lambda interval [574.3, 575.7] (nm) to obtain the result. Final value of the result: 28.7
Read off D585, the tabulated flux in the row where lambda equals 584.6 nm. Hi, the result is 30.1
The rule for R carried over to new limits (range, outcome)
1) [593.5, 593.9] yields 28.8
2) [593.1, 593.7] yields 28.9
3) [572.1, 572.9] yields 28.6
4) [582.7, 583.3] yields 29.4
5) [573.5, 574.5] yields 28.6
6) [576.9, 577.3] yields 30.5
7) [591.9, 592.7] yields 29.2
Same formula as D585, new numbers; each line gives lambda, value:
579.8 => 28.71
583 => 29.35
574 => 28.36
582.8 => 29.48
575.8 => 30.09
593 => 29.07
